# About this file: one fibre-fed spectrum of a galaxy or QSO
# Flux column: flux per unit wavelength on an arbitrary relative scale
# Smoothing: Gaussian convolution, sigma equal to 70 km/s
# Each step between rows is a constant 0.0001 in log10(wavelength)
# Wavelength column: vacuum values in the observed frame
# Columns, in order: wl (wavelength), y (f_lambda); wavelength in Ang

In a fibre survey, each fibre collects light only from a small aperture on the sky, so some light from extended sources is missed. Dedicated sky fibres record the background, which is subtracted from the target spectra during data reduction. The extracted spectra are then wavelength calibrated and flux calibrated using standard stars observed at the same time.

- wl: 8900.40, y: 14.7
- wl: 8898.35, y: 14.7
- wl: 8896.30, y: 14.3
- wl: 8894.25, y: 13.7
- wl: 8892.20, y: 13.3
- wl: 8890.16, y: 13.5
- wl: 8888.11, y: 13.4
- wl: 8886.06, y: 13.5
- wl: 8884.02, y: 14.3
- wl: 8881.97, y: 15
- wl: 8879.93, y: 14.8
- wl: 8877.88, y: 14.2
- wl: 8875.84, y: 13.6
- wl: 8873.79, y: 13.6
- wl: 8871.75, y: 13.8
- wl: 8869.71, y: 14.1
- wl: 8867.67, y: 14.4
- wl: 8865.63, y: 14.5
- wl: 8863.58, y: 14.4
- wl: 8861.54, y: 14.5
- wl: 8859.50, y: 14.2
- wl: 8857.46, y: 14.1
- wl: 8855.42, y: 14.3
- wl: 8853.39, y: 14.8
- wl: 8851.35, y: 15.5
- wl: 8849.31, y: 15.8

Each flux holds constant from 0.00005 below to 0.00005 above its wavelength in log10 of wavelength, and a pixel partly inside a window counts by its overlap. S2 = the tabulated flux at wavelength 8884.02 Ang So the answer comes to 14.3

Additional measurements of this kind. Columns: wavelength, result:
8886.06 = 13.5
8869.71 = 14.1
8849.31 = 15.8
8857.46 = 14.1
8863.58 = 14.4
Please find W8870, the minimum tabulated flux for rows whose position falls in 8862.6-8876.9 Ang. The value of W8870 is 13.6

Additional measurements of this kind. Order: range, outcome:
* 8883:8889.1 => 13.4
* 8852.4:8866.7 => 14.1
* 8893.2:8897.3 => 13.7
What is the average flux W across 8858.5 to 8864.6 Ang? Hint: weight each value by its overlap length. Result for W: 14.4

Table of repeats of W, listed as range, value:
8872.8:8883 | 14.2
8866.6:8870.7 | 14.3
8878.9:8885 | 14.7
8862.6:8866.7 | 14.4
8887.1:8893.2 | 13.4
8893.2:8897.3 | 14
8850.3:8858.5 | 14.7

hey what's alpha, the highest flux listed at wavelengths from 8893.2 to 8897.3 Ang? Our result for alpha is 14.3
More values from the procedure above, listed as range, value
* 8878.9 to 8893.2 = 15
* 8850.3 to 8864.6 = 15.5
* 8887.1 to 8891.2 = 13.5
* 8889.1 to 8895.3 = 13.7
